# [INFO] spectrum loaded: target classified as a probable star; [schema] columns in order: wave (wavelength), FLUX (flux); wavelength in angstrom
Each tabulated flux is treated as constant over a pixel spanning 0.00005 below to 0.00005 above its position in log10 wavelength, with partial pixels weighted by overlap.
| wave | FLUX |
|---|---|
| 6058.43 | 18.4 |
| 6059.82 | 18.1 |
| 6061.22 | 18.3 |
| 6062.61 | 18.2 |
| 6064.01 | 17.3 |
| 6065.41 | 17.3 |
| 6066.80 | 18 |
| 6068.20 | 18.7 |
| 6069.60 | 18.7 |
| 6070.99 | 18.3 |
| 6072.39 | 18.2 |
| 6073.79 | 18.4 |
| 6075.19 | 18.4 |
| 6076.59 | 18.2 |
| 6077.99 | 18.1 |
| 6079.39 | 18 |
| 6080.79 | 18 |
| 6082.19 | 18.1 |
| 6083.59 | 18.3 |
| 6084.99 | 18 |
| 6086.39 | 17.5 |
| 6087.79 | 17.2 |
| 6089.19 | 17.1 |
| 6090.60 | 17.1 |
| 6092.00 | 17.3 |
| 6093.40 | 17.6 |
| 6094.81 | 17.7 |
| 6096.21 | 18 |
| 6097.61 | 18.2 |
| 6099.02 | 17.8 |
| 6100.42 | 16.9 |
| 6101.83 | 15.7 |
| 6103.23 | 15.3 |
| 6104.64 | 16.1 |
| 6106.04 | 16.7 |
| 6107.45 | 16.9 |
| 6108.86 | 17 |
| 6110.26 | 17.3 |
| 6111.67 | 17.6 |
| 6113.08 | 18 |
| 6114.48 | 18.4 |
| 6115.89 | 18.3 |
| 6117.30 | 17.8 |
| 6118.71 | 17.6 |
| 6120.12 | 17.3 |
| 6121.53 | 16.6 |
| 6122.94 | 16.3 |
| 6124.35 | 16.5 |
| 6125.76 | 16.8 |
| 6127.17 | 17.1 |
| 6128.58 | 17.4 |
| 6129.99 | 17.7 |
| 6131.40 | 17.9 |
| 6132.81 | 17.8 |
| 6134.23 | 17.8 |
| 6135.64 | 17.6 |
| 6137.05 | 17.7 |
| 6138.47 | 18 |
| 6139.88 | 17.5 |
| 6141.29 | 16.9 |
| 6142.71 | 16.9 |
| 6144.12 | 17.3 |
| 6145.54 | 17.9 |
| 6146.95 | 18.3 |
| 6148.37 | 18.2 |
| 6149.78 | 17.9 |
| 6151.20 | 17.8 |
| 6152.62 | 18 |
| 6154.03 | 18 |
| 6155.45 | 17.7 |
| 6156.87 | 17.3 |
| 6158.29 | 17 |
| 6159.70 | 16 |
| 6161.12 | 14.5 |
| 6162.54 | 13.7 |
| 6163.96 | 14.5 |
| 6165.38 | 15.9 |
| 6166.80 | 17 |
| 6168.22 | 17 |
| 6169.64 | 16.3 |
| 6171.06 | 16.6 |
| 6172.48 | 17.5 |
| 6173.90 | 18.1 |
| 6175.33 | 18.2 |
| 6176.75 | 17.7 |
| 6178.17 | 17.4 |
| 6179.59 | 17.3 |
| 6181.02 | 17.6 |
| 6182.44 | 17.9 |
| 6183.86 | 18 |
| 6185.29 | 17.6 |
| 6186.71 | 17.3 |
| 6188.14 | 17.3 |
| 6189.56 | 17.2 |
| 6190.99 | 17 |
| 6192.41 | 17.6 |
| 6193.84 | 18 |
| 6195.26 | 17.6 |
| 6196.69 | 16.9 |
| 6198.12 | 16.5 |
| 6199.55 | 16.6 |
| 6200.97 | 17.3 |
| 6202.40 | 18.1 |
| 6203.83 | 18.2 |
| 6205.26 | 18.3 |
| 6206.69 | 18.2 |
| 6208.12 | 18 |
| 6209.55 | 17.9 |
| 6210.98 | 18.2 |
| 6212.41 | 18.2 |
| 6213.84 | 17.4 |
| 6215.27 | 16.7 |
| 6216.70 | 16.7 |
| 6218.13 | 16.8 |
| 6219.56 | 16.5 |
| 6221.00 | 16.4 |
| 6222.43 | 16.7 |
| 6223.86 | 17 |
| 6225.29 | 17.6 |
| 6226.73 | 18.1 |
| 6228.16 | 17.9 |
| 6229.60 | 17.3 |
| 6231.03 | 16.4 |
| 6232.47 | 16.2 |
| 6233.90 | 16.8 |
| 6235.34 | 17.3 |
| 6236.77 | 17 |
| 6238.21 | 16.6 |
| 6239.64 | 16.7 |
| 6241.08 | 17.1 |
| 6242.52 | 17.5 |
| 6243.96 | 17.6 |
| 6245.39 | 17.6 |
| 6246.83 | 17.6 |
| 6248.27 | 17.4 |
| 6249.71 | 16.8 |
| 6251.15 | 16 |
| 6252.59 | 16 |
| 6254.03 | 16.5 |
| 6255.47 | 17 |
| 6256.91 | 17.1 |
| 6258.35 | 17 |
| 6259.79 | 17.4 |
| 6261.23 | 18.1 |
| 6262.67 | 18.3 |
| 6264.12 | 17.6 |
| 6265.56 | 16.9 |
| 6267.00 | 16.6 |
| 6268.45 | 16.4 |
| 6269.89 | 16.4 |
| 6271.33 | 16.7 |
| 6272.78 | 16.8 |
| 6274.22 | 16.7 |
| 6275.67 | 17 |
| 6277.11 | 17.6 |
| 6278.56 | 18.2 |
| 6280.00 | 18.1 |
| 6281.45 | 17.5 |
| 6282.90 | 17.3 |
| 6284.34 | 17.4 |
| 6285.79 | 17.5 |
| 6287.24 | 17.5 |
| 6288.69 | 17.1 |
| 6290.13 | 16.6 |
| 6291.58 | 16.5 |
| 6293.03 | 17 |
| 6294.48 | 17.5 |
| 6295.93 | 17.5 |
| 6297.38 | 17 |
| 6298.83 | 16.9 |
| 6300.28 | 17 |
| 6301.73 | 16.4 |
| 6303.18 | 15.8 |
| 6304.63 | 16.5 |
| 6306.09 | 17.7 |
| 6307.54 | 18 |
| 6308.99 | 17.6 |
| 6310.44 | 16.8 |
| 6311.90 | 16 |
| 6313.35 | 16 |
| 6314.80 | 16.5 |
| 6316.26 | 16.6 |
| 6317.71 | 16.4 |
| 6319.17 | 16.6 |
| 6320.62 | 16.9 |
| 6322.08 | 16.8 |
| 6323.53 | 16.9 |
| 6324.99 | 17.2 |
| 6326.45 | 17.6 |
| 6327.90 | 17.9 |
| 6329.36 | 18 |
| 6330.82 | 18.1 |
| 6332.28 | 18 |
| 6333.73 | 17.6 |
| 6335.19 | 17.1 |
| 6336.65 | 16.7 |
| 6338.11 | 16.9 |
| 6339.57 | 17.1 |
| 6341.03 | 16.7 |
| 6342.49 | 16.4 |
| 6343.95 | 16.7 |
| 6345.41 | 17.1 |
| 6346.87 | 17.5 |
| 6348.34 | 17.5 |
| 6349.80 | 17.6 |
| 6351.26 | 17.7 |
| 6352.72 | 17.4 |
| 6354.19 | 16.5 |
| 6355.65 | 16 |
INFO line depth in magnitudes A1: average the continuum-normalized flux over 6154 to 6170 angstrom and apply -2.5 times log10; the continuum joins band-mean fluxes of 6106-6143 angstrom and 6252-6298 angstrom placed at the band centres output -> 0.08 mag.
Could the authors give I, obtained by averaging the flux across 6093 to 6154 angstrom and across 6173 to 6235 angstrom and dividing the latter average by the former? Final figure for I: 1.0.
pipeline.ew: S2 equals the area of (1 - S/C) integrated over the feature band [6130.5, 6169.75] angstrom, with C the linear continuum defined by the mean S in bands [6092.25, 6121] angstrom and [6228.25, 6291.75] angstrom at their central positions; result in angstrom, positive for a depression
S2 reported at 0.34 angstrom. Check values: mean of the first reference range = 17.3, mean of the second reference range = 17.1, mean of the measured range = 17.1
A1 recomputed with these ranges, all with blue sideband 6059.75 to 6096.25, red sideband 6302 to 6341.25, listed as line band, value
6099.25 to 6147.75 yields 0.030 mag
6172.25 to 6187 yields -0.010 mag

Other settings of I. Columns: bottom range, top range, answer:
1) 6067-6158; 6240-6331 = 0.97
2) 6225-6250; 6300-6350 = 0.99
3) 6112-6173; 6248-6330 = 0.99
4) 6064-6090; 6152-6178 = 0.93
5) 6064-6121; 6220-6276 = 0.97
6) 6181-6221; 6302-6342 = 0.97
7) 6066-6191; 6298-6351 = 0.98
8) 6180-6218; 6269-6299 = 0.98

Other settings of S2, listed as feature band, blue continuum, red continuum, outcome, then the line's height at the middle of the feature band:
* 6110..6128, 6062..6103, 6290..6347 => 0.3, 17.7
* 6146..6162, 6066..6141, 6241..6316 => 0.1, 17.4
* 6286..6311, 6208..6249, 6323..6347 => 0.3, 17.2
